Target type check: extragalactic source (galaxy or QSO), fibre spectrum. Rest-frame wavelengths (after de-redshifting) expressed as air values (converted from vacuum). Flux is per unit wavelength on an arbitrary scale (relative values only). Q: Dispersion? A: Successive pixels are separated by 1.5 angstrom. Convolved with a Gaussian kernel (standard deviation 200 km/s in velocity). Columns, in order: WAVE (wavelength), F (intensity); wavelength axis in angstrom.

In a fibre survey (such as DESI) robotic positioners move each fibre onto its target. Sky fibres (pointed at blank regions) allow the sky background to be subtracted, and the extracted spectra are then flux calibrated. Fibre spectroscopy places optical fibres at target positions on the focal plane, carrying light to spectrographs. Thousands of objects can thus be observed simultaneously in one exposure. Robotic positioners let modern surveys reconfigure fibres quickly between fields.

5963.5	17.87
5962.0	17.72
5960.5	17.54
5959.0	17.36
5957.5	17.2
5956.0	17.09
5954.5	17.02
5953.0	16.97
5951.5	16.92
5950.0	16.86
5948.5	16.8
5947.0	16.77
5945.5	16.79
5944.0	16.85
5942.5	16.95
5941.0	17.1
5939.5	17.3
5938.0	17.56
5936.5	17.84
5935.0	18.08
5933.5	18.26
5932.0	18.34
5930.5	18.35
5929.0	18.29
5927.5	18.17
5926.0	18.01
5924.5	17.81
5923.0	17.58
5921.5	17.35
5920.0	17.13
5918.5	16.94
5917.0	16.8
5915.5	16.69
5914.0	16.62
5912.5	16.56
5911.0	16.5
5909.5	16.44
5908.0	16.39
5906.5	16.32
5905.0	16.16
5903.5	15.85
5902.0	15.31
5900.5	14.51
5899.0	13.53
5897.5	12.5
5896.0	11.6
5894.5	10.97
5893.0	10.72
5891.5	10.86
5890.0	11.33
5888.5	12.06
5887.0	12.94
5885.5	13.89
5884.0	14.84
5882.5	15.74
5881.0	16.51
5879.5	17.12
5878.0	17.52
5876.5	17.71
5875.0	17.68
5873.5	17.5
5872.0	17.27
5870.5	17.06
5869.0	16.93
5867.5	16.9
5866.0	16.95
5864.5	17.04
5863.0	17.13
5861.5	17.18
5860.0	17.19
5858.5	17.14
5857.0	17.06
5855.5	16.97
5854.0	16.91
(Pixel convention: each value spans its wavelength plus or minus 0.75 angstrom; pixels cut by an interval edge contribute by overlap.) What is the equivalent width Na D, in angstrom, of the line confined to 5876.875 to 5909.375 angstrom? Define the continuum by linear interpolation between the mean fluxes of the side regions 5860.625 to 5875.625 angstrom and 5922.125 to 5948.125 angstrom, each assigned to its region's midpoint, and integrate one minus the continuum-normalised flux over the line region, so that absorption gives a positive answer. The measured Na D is 5.9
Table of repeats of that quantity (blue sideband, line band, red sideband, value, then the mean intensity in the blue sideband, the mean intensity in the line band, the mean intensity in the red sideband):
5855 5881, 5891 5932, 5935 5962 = 3.3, 17.2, 15.8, 17.2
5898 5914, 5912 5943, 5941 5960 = -2.2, 15.7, 17.5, 17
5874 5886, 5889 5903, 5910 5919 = 3.5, 16.5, 12.4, 16.7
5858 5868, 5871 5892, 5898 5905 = 1.0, 17.1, 15.3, 14.9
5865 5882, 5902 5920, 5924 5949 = 1.0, 17.2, 16.5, 17.6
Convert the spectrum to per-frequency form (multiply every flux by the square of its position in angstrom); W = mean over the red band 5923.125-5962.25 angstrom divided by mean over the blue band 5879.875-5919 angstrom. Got 1.22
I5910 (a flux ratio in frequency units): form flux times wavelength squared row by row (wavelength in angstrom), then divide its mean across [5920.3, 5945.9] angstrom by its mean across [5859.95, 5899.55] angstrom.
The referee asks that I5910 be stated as 1.19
